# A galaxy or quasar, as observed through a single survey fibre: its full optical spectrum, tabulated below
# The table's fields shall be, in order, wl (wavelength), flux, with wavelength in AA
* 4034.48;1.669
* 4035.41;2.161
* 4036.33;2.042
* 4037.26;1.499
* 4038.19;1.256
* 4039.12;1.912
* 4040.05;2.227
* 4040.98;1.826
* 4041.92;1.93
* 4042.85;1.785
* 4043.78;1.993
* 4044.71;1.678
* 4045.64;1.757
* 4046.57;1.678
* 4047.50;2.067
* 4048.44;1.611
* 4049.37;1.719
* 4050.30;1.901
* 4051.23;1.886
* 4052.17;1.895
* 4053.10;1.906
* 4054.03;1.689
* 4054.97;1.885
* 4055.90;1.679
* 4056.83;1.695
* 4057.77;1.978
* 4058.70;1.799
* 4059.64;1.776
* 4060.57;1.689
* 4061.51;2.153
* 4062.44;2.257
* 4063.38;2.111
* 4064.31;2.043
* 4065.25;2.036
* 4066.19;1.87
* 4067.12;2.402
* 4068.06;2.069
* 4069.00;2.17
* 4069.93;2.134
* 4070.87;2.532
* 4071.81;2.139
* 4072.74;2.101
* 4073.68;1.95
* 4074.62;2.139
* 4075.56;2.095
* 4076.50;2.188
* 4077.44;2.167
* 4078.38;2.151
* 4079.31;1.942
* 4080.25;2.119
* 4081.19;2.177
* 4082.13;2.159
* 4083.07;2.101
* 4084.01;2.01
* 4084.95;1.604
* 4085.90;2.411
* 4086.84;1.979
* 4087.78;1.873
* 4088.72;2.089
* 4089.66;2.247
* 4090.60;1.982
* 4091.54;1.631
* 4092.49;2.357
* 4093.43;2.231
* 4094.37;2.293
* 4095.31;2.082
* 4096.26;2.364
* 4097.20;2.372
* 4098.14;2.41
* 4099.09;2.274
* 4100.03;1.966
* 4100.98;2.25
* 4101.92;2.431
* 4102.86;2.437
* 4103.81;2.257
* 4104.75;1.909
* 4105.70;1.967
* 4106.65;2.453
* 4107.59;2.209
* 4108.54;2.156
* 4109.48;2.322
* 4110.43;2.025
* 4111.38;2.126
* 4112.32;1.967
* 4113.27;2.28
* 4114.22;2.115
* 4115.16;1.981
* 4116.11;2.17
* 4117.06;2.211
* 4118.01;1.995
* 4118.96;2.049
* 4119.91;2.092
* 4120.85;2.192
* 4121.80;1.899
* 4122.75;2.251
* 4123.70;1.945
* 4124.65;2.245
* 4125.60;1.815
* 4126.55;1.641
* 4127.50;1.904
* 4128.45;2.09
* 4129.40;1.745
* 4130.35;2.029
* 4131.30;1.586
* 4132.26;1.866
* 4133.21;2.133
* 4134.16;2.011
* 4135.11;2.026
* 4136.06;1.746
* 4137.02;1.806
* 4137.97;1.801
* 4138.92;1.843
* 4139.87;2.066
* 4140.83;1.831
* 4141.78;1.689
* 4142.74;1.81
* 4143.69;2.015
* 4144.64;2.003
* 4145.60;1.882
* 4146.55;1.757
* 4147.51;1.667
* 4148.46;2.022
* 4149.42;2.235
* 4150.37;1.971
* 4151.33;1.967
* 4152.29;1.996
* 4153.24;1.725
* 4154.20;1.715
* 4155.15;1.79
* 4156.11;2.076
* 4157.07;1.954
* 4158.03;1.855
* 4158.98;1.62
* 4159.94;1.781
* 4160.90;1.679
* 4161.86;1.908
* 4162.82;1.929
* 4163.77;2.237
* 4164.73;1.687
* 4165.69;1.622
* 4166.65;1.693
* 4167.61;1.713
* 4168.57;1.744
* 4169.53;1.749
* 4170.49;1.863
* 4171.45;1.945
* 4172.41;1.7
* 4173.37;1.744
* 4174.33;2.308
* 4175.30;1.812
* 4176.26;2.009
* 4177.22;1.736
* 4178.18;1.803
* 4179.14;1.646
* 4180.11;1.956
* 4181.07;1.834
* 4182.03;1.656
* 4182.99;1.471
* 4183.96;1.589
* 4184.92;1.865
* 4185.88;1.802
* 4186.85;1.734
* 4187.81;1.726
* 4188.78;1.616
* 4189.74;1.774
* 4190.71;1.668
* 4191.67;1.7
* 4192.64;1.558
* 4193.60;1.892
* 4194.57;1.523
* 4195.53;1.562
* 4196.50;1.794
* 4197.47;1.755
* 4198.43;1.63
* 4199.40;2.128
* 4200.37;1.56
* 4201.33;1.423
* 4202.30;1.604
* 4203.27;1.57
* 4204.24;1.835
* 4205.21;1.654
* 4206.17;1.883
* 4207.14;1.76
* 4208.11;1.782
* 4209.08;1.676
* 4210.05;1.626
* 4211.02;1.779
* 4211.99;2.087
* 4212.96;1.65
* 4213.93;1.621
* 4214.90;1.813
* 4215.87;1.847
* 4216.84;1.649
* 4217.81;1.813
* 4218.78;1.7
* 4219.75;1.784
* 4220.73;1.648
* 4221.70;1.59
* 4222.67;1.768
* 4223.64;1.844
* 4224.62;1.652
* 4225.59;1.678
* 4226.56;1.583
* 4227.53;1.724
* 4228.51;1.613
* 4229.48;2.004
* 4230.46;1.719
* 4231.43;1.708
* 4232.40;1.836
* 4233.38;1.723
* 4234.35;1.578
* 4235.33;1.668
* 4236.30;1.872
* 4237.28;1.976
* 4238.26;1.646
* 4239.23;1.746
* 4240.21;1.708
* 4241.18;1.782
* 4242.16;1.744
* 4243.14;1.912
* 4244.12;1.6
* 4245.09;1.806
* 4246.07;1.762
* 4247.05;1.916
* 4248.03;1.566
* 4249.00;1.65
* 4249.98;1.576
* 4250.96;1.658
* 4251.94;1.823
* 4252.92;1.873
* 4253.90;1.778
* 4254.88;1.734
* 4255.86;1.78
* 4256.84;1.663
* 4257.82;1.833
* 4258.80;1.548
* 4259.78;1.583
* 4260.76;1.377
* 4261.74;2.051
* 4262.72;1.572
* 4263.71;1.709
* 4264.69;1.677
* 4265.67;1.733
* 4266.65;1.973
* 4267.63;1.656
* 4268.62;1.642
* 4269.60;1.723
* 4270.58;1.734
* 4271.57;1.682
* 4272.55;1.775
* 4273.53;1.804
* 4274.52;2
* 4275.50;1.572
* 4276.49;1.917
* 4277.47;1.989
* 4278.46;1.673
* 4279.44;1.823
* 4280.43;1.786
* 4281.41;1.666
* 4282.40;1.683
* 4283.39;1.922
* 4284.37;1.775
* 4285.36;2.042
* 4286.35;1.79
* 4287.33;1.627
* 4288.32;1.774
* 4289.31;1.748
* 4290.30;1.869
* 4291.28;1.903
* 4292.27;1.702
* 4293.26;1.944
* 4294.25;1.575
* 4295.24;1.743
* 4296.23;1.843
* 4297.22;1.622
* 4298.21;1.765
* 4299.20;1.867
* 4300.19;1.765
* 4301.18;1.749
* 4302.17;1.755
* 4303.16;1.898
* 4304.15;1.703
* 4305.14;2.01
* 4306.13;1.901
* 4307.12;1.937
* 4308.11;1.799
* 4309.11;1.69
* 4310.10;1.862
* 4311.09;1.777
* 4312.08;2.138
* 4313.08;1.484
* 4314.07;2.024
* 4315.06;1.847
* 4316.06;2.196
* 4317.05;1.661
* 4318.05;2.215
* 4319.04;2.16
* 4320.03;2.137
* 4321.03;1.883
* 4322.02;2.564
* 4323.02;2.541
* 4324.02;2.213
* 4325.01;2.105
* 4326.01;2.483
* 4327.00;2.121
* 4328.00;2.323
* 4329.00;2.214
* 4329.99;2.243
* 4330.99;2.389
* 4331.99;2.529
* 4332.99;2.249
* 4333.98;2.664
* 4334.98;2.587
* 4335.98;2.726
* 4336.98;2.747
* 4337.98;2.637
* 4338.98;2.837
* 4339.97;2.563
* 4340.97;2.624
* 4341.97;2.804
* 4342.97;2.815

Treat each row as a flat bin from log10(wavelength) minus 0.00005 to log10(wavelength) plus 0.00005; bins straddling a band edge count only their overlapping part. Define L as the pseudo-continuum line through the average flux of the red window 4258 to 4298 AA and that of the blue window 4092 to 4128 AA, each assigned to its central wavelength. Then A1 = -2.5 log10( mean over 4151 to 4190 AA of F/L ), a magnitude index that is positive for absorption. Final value 0.12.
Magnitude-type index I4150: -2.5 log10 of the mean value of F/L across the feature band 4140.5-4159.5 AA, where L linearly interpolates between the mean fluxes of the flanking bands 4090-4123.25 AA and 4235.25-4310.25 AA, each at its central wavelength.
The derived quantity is 0.10 mag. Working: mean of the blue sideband 2.16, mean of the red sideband 1.77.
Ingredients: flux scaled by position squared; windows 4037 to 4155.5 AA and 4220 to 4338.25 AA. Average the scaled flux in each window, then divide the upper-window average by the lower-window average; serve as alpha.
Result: 1.02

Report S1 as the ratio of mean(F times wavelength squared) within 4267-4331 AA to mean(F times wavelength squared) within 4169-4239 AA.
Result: 1.14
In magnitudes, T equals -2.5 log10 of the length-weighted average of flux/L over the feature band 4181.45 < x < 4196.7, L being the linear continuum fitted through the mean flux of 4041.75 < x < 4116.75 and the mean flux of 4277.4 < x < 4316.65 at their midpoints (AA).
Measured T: 0.15 mag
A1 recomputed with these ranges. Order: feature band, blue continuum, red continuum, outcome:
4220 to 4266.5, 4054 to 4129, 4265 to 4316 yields 0.09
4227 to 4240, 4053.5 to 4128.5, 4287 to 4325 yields 0.12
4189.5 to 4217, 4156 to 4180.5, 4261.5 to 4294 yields 0.06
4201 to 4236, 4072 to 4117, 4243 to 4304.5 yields 0.09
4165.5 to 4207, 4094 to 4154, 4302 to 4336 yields 0.18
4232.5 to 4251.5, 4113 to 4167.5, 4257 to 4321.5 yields 0.07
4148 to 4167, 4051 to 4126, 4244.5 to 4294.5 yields 0.05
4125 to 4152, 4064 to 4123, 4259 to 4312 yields 0.09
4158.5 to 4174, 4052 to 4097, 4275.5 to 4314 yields 0.09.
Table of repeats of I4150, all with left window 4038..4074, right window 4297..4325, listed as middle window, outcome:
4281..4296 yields 0.09 mag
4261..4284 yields 0.10 mag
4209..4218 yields 0.11 mag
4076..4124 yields -0.11 mag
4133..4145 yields 0.02 mag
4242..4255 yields 0.12 mag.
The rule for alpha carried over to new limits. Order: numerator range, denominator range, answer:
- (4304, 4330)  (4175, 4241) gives 1.25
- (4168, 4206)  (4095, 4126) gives 0.84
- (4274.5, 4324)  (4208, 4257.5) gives 1.11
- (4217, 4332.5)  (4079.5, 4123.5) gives 0.93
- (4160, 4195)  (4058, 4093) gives 0.90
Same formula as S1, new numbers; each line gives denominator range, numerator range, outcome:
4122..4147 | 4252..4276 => 0.97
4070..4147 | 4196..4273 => 0.89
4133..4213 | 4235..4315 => 1.03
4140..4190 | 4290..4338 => 1.21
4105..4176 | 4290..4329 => 1.09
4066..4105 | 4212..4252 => 0.87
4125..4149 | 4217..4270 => 0.97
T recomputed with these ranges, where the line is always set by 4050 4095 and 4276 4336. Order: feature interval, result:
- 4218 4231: 0.16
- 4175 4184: 0.14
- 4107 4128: -0.03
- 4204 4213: 0.13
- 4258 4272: 0.17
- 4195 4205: 0.19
